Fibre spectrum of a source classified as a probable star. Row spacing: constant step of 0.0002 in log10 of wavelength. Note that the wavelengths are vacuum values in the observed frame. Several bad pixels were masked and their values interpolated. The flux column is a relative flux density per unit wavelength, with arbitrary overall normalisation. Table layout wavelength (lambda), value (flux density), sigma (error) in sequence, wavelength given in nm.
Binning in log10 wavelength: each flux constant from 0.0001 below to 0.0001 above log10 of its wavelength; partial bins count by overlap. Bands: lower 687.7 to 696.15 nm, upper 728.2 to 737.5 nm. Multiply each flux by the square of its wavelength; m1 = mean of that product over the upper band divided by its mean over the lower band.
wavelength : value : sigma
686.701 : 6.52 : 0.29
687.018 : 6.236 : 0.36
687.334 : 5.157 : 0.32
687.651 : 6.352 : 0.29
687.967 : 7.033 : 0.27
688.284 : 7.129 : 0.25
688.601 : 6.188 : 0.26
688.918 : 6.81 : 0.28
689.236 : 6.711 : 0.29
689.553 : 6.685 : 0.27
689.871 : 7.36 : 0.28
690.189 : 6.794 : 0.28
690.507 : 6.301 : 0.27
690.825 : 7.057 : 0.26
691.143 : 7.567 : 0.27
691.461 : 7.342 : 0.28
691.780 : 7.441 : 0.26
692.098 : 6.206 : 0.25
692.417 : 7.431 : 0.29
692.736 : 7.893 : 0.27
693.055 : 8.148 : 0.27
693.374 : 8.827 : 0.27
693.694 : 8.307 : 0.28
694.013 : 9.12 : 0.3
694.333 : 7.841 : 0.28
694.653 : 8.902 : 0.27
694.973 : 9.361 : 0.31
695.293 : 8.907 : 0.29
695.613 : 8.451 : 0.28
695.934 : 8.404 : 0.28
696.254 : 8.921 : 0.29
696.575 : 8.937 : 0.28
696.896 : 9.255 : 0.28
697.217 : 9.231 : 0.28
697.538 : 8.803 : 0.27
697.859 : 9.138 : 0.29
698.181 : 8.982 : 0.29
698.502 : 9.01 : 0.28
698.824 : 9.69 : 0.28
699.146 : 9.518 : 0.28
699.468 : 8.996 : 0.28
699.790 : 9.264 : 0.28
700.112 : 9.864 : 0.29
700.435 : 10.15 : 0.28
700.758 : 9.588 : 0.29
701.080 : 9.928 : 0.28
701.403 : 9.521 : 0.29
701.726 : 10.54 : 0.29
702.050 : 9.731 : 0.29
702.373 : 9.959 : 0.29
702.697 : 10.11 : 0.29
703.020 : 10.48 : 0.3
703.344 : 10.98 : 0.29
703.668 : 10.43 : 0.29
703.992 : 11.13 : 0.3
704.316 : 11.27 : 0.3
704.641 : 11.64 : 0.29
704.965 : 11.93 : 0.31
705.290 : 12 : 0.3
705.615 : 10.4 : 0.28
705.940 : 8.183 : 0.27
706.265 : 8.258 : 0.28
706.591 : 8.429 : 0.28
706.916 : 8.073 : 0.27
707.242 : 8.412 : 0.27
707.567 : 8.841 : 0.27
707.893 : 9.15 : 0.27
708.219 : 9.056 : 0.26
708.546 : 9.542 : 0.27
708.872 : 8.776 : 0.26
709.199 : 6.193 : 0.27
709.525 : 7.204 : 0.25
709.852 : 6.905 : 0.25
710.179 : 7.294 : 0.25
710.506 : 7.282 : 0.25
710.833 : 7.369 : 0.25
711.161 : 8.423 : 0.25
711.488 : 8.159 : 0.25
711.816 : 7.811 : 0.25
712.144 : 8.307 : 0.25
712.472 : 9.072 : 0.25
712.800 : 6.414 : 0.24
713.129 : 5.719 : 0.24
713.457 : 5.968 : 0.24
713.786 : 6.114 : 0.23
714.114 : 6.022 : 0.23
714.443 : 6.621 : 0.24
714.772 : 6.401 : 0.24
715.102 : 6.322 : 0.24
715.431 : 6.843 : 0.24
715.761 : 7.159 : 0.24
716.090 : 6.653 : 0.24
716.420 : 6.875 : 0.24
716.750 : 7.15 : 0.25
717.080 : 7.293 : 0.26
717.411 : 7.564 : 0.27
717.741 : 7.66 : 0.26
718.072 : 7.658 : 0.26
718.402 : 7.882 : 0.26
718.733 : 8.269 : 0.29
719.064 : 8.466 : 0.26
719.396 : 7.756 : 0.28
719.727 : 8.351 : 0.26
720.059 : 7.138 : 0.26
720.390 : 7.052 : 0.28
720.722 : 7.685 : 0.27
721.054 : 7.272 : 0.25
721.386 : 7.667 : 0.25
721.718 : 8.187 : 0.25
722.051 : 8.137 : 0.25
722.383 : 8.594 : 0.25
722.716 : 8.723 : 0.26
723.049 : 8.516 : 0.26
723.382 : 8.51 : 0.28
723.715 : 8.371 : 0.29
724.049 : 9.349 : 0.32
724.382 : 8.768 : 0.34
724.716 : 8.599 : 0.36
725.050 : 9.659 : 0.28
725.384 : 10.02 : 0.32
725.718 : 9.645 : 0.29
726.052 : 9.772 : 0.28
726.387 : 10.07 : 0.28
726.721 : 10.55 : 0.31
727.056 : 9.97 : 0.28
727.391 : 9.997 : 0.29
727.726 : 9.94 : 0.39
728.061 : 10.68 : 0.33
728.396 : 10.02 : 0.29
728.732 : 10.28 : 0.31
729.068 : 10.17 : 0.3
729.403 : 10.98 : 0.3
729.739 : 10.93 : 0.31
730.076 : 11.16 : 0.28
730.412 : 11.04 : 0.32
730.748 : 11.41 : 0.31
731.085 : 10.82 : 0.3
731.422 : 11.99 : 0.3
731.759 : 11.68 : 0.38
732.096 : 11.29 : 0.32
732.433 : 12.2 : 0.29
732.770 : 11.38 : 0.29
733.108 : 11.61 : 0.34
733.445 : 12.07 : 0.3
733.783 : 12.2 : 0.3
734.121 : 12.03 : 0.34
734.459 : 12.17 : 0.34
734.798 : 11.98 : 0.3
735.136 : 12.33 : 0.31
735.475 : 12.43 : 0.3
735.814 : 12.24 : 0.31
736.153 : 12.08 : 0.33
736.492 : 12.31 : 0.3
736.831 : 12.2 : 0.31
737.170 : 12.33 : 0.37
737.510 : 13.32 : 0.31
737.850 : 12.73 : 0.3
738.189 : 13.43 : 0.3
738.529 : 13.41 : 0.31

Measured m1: 1.71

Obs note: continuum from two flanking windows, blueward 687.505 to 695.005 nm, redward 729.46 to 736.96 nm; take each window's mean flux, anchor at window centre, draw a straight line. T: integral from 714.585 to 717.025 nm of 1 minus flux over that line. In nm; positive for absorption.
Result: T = 0.78 nm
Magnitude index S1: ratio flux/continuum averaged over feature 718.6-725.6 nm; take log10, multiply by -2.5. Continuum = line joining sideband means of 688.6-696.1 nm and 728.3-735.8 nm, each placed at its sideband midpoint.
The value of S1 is 0.25 mag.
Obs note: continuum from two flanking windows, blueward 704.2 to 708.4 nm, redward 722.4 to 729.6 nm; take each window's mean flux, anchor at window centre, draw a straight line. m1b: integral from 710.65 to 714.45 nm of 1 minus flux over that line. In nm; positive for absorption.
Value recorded 0.97 nm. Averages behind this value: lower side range 9.64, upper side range 9.63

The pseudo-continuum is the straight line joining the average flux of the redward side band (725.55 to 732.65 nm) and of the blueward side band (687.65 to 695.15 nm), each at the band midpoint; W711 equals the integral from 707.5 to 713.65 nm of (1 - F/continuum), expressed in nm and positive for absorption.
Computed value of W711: 0.92 nm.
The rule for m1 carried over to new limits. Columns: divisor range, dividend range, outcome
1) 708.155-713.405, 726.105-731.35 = 1.45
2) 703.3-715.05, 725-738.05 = 1.44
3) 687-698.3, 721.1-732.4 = 1.40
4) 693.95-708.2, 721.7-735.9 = 1.19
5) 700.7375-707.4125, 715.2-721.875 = 0.78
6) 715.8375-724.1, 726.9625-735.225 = 1.47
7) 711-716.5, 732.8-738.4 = 1.87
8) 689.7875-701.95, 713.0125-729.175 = 1.02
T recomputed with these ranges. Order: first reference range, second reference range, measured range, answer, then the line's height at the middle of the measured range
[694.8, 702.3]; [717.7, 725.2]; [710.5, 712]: 0.14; 8.69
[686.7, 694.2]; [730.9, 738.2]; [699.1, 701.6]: -0.42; 8.24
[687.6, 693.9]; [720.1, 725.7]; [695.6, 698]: -0.48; 7.44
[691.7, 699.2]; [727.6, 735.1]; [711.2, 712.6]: 0.22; 9.85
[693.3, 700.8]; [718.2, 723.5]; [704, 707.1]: -0.49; 8.68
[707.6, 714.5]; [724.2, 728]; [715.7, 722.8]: 0.86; 8.74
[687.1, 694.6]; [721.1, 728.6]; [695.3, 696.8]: -0.24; 7.53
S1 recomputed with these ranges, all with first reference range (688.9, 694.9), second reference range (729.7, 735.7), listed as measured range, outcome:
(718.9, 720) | 0.27 mag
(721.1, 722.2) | 0.32 mag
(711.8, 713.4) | 0.30 mag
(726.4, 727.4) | 0.10 mag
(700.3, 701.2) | -0.17 mag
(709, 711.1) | 0.30 mag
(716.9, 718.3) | 0.32 mag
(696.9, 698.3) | -0.12 mag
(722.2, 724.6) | 0.23 mag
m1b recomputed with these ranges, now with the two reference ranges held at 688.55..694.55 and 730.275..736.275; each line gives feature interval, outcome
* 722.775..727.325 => 0.663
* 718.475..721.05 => 0.647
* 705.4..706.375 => -0.024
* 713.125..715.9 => 0.977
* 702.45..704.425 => -0.460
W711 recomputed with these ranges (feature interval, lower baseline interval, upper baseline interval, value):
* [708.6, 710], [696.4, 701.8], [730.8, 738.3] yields 0.376 nm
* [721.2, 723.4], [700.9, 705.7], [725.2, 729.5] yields 0.417 nm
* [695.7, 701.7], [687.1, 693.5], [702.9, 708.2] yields -0.475 nm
